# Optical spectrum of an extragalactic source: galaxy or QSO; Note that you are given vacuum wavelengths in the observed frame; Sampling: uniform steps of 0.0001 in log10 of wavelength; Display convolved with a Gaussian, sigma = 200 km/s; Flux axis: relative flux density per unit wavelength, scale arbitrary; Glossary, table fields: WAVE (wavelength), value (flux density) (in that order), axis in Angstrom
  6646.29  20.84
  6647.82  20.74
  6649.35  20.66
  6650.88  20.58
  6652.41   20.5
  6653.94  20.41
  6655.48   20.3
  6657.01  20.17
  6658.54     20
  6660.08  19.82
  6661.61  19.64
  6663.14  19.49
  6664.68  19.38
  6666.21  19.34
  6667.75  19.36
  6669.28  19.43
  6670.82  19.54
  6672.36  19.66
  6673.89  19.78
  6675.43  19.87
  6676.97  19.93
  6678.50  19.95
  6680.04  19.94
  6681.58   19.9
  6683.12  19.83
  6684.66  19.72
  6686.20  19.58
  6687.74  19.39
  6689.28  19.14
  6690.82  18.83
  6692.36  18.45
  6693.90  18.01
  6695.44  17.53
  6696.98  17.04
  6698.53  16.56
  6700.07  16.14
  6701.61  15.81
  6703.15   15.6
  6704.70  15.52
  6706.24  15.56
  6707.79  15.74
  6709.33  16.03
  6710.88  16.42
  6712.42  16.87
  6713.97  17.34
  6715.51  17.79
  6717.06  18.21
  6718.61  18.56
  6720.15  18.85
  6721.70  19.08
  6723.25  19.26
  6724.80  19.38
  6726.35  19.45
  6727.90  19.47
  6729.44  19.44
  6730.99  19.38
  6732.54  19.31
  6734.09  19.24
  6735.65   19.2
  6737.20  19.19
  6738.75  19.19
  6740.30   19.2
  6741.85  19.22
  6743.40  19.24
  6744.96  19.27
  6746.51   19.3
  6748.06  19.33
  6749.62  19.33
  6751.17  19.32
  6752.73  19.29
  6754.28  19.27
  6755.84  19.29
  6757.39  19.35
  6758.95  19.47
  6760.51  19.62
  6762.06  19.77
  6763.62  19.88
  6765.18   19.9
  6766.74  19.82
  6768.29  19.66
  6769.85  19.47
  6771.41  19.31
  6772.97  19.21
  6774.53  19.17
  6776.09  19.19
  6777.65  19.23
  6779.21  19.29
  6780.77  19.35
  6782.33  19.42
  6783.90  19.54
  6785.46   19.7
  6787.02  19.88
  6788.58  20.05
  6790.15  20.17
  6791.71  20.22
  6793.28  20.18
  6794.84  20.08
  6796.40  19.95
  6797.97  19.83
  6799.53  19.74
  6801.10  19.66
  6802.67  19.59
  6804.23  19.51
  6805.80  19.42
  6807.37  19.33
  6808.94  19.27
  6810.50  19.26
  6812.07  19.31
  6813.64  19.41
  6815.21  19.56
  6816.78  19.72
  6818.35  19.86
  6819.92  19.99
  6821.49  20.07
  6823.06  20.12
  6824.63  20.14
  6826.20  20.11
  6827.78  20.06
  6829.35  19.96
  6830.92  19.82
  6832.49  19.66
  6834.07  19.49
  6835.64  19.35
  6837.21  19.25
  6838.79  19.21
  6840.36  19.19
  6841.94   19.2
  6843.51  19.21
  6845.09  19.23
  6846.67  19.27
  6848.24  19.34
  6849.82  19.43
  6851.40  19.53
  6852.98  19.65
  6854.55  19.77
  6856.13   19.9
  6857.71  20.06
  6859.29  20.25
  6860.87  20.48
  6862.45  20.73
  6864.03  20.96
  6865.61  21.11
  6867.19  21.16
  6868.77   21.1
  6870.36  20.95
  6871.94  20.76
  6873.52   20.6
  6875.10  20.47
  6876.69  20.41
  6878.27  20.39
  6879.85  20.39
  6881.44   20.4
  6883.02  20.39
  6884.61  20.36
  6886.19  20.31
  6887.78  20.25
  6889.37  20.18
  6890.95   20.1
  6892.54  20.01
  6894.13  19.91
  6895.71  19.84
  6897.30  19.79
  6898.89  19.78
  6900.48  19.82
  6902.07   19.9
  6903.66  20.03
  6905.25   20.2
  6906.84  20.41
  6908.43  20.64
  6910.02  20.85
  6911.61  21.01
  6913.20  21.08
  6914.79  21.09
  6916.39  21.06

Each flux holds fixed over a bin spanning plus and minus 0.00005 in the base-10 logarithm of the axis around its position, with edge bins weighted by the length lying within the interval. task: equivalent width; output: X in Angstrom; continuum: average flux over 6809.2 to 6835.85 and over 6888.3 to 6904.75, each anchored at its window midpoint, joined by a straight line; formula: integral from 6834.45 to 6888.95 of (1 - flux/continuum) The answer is -0.6 Angstrom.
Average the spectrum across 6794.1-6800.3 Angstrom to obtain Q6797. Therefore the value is 19.9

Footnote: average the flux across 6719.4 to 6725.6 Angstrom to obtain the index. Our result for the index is 19.1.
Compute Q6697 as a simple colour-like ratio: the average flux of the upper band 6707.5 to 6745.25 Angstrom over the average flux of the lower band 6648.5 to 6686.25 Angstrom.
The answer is 0.94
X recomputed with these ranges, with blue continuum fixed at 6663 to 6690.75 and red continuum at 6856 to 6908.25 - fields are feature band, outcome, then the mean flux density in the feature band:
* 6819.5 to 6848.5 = 0.8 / 19.6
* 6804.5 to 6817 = 0.4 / 19.4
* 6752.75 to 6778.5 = 0.6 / 19.5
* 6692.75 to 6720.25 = 4.0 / 16.8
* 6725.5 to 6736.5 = 0.2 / 19.4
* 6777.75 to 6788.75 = 0.2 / 19.6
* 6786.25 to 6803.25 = 0.1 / 19.9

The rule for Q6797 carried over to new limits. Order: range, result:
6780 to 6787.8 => 19.6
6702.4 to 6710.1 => 15.7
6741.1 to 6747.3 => 19.3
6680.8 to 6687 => 19.7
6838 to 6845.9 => 19.2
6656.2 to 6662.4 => 19.9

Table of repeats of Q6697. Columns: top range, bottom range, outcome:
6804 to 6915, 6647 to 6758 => 1.06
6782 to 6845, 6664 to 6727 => 1.07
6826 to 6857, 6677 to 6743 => 1.07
